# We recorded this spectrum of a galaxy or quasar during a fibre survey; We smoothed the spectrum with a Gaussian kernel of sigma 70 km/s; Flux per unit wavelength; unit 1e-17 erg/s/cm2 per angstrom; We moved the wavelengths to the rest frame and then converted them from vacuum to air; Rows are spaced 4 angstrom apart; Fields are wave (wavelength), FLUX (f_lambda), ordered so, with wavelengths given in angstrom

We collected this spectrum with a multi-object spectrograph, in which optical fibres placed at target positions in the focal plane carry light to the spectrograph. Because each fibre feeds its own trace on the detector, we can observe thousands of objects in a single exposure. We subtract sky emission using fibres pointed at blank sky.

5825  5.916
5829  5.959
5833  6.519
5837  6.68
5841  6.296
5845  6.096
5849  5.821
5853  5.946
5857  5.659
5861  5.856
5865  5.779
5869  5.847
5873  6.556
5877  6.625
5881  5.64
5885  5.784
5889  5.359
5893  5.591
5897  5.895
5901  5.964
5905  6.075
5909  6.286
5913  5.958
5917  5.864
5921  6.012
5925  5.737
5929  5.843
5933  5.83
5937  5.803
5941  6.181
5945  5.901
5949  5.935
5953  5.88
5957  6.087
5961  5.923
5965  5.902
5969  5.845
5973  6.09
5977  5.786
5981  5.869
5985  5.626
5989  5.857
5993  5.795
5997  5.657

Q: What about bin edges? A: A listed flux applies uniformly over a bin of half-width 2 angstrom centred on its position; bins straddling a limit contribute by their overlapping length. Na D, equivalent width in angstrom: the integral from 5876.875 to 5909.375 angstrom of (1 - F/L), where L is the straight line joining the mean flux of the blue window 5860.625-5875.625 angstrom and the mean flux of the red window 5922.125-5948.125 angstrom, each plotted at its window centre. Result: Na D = 0.7 angstrom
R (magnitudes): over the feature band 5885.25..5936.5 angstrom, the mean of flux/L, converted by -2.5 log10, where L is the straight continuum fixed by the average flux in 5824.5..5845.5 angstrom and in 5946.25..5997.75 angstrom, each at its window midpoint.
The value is 0.03 mag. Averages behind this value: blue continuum 6.28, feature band 5.86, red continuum 5.87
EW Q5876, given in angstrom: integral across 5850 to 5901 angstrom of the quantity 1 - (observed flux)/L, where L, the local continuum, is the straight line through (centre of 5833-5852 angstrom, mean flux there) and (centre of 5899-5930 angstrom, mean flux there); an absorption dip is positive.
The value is 2.0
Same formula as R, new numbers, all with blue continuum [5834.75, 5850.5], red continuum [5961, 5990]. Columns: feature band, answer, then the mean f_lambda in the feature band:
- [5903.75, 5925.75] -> 0.006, 6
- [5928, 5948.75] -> 0.009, 5.92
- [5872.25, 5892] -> 0.034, 5.94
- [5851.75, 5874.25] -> 0.047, 5.92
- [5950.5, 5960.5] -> -0.010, 5.97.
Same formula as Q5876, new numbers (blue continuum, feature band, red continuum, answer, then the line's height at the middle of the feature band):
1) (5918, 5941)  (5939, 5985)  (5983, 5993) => -1.0 angstrom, 5.81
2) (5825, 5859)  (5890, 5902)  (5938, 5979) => 0.5 angstrom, 6.04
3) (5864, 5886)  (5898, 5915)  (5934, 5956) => -0.1 angstrom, 6.01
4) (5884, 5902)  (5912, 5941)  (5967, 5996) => -0.7 angstrom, 5.75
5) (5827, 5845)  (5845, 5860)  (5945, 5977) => 1.0 angstrom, 6.28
